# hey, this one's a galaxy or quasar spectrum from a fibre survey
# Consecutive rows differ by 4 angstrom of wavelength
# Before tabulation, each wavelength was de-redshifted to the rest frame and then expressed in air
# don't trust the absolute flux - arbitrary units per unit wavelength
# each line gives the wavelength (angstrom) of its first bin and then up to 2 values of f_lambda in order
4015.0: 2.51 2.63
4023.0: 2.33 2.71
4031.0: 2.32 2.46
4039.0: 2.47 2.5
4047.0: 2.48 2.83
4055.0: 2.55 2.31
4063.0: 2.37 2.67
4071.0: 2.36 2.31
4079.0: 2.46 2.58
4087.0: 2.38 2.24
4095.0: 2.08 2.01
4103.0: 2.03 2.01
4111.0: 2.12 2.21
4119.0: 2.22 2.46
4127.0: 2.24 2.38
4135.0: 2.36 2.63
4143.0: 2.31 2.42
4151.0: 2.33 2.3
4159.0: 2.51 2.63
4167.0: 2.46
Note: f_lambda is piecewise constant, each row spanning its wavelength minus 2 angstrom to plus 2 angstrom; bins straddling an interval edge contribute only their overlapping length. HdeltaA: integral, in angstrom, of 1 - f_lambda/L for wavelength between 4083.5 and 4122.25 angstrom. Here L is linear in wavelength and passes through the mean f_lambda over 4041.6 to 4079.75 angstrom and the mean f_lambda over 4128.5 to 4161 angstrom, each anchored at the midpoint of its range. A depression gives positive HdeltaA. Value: 4.3 angstrom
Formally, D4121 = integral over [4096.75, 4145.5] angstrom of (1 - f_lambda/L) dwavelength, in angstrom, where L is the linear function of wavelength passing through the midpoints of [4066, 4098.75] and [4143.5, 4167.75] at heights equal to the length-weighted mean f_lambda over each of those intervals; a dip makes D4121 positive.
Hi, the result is 3.0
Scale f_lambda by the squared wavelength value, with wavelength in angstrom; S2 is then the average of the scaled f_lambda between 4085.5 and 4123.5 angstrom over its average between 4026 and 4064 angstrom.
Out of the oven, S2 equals 0.9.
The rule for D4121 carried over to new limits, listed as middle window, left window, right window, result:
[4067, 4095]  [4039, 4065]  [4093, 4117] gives -1.4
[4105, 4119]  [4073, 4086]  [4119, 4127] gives 1.4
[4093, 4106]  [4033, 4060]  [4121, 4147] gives 2.2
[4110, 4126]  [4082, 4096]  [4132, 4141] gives 1.1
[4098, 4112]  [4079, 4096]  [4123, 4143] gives 1.9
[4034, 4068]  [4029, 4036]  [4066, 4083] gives -1.4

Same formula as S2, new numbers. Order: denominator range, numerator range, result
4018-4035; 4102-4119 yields 0.89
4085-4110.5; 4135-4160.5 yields 1.16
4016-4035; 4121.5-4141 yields 1.02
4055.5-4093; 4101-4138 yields 0.95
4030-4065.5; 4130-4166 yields 1.03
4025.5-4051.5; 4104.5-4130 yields 0.91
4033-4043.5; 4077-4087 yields 1.03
